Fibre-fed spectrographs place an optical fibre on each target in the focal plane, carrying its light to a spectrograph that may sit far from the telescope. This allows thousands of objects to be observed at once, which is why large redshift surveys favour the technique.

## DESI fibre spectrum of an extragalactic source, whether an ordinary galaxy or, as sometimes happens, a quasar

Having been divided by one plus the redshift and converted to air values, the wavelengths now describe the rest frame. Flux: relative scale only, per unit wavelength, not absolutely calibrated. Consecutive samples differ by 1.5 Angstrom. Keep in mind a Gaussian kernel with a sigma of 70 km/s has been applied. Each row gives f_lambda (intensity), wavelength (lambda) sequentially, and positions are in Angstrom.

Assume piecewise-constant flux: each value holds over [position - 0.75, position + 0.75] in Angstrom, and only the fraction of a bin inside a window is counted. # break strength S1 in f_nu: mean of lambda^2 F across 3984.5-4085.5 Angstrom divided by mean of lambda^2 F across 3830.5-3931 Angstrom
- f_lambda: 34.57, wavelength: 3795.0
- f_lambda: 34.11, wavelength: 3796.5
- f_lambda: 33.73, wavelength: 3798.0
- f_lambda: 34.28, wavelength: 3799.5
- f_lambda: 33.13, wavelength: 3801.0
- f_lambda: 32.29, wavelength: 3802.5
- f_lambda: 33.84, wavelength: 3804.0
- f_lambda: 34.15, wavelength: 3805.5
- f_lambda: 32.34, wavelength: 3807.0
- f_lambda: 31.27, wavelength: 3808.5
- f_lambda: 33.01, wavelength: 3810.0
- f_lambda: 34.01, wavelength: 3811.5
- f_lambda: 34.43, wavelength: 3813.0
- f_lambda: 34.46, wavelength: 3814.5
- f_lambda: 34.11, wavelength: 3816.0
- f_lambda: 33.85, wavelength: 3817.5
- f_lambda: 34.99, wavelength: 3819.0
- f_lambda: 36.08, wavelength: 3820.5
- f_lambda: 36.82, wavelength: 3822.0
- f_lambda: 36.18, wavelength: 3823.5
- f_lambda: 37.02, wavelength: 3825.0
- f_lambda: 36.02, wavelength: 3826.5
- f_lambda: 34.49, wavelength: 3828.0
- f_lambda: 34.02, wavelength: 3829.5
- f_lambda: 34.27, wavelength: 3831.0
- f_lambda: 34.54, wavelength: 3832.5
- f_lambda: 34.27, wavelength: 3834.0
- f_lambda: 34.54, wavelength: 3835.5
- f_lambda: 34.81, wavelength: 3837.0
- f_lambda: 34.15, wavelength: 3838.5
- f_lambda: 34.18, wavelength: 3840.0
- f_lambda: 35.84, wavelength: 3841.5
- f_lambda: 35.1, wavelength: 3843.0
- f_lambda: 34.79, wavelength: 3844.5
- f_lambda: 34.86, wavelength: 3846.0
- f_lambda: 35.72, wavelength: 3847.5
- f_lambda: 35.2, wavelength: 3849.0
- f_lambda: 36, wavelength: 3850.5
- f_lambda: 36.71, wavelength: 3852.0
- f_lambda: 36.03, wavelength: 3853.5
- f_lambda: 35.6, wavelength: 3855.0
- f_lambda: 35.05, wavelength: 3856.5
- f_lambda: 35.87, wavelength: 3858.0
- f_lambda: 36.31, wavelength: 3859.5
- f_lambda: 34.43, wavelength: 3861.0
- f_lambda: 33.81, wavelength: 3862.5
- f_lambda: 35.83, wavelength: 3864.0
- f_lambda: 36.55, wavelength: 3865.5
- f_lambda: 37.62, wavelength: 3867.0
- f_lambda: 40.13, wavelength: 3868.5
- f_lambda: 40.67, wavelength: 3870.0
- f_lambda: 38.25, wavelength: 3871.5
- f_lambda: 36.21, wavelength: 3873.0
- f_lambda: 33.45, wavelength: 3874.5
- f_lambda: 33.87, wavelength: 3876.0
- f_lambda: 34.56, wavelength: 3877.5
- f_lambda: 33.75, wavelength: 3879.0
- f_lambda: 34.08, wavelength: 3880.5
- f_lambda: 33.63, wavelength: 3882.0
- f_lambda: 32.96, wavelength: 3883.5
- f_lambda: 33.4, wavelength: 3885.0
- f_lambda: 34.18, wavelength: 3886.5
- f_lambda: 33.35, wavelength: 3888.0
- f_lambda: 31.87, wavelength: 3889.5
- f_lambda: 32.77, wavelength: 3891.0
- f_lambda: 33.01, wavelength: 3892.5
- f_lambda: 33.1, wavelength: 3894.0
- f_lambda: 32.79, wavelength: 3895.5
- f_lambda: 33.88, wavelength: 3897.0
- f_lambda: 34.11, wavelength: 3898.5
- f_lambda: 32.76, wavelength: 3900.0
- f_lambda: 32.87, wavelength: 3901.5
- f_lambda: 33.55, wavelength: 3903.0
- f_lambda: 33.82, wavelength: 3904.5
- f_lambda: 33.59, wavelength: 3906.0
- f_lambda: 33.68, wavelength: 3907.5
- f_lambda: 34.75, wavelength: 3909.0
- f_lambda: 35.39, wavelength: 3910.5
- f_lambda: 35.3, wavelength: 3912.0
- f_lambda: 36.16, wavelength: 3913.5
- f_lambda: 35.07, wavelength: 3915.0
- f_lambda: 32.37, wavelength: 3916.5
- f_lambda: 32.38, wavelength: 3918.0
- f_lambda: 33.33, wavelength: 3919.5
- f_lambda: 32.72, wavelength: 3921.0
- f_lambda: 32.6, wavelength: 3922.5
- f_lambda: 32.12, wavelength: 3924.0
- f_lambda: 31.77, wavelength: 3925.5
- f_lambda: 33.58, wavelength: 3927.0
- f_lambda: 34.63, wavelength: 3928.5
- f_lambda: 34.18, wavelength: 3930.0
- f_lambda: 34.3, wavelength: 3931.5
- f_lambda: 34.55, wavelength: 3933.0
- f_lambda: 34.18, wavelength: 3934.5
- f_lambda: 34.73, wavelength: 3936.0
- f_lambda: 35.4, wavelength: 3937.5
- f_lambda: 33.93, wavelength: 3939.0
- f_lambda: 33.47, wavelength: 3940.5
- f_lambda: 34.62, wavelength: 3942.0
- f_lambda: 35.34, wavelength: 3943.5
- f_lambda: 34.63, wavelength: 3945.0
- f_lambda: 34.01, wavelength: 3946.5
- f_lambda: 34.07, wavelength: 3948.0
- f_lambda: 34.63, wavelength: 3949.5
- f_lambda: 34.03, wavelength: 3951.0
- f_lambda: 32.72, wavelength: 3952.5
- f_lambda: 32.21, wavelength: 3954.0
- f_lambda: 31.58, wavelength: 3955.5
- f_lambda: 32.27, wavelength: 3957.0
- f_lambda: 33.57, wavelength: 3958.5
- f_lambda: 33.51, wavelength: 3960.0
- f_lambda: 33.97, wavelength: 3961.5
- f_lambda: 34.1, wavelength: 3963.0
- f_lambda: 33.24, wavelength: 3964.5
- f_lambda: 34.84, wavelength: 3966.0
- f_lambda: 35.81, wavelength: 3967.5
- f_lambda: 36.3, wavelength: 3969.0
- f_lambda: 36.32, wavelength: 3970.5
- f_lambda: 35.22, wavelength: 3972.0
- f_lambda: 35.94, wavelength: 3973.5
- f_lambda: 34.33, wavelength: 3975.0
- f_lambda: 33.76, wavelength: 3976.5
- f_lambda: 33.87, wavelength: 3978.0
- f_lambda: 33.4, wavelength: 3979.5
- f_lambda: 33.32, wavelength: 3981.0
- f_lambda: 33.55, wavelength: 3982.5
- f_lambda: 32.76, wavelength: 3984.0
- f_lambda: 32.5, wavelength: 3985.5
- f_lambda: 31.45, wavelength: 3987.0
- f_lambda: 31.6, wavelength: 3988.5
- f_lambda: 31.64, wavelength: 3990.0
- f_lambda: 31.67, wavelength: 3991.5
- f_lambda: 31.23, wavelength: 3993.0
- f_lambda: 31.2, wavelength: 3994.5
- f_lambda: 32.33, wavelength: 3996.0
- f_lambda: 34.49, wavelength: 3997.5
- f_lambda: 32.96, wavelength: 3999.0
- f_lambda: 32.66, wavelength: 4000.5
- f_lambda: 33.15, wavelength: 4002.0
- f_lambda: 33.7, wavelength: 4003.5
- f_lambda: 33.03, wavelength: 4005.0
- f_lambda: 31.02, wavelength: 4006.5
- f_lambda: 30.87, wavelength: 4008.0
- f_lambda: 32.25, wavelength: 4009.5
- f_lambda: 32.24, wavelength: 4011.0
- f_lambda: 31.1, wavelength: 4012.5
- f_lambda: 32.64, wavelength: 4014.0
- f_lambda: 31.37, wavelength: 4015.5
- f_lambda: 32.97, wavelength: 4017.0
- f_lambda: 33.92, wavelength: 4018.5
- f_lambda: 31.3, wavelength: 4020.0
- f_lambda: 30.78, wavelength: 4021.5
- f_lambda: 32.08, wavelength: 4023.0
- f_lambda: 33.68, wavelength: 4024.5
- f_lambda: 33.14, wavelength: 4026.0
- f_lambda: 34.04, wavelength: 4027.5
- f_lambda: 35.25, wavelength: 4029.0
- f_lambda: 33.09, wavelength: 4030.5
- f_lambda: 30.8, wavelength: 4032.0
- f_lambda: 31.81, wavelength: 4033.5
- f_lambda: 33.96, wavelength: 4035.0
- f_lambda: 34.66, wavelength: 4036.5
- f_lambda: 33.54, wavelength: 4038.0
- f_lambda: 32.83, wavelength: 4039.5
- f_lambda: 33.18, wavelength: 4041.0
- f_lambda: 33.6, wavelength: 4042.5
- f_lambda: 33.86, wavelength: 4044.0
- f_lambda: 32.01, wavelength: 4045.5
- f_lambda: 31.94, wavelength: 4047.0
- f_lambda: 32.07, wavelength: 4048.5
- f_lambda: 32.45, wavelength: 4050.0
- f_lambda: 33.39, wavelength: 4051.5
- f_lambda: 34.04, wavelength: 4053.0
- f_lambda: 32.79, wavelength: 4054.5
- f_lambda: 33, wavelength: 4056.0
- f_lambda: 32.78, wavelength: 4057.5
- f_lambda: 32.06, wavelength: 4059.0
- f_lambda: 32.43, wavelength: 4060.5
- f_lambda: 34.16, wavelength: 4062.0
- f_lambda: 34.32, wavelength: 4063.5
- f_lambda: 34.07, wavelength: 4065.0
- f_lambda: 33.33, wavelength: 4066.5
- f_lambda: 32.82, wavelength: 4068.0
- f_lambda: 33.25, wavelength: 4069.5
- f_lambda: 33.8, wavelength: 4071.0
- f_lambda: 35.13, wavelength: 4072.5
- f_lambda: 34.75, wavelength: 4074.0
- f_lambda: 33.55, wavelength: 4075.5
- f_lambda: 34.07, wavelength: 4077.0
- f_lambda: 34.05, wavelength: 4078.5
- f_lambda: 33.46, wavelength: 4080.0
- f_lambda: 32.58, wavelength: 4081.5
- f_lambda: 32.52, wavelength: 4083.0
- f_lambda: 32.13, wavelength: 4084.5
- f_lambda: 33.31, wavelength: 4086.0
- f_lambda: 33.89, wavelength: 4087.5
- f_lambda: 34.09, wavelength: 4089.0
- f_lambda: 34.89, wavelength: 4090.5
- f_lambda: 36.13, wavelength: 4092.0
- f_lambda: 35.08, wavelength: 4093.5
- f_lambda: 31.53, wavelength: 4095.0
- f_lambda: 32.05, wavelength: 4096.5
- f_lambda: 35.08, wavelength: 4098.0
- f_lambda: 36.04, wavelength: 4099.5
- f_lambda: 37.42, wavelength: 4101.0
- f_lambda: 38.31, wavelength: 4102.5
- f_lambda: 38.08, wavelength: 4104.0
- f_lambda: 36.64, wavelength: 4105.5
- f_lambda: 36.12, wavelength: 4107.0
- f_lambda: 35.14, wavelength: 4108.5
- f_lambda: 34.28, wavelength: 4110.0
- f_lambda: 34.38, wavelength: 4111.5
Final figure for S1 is 1.0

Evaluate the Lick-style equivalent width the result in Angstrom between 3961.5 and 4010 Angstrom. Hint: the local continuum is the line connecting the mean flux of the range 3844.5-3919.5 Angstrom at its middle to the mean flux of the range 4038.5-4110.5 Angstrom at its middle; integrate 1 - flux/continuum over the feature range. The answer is 1.42 Angstrom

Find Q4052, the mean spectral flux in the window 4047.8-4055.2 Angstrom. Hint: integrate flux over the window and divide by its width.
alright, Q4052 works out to 33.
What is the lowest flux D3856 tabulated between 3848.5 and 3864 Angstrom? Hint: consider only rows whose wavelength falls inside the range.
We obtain 33.81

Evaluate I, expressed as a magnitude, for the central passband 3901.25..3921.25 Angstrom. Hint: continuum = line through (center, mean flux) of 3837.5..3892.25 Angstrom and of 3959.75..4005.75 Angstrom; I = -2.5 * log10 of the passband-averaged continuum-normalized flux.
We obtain 0.02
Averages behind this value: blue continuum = 35.2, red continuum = 33.5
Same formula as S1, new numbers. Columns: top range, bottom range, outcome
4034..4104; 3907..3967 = 1.06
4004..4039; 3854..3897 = 1.01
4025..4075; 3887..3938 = 1.06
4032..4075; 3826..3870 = 1.04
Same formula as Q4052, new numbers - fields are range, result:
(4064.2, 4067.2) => 33.7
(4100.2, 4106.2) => 37.6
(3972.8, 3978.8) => 34.5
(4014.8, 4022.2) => 32.1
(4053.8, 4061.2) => 32.6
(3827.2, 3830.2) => 34.3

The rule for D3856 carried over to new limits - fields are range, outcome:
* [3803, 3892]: 31.27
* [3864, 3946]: 31.77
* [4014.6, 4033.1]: 30.78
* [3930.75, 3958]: 31.58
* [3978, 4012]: 30.87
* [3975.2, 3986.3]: 32.5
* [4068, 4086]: 32.13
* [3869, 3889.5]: 31.87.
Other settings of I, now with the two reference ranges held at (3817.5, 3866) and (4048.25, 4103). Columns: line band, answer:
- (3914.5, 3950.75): 0.03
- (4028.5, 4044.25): 0.02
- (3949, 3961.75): 0.05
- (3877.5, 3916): 0.04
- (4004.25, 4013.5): 0.08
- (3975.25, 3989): 0.05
